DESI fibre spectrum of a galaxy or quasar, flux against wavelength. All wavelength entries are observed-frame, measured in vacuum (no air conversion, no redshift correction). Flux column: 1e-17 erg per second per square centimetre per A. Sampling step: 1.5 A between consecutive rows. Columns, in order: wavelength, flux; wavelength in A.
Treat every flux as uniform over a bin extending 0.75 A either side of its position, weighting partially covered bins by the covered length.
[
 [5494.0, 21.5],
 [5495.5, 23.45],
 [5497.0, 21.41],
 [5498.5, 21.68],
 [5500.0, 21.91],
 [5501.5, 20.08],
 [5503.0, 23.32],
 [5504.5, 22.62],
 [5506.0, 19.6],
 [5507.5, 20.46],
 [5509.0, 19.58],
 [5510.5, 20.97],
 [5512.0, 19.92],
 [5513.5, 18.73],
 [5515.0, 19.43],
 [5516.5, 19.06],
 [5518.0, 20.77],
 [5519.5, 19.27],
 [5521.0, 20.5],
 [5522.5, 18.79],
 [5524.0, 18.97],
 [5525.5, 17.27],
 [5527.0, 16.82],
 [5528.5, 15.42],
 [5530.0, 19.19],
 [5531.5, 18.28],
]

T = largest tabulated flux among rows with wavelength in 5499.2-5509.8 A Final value 23.32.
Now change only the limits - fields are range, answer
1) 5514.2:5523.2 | 20.77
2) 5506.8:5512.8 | 20.97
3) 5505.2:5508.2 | 20.46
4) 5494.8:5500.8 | 23.45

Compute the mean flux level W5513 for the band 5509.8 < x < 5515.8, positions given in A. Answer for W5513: 19.7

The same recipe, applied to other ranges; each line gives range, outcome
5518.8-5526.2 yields 19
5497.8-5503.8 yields 21.8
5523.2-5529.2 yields 17.1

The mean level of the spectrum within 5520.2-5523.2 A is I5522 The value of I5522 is 19.7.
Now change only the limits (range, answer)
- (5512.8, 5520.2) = 19.5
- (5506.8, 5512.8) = 20.2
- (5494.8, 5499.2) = 22.2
